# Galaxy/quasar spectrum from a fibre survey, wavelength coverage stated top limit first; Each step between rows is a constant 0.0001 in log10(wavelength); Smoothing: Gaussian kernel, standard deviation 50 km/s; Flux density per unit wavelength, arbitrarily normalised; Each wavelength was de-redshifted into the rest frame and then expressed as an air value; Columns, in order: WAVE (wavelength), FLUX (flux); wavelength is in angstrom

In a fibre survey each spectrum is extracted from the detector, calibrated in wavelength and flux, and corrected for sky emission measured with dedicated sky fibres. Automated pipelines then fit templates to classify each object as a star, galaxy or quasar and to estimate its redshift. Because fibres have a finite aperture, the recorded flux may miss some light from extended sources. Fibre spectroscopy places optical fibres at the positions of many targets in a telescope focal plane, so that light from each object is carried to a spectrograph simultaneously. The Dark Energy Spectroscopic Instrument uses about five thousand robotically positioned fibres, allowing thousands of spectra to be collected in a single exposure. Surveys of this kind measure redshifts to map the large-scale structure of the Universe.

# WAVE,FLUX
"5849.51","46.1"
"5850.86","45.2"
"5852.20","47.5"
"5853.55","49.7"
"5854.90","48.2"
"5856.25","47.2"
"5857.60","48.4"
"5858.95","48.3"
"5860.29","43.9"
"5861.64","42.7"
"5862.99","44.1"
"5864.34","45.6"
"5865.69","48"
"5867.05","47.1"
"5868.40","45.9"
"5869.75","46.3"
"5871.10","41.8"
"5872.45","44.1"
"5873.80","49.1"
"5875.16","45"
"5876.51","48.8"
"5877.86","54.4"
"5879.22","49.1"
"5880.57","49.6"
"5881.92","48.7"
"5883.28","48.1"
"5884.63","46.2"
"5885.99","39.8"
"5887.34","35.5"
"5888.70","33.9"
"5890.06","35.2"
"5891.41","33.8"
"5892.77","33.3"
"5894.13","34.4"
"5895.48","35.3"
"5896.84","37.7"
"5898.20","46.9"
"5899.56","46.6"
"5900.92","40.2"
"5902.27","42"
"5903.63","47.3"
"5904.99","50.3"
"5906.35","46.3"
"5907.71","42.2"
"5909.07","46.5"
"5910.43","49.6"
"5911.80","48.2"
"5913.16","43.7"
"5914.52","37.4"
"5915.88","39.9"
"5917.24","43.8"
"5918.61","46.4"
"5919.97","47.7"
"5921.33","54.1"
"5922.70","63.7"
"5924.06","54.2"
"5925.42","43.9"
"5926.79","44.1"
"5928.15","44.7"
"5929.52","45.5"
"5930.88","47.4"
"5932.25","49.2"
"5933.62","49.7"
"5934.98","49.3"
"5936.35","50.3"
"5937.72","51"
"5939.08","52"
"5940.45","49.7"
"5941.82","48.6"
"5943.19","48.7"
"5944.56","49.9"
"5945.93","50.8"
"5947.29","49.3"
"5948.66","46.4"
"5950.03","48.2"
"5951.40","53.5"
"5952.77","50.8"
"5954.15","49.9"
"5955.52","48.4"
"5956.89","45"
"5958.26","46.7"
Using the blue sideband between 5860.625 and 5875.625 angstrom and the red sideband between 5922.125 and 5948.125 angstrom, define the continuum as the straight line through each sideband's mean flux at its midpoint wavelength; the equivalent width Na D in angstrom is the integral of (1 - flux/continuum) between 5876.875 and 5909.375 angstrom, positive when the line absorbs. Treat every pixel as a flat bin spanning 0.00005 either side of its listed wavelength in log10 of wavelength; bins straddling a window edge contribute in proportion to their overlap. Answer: 2.9 angstrom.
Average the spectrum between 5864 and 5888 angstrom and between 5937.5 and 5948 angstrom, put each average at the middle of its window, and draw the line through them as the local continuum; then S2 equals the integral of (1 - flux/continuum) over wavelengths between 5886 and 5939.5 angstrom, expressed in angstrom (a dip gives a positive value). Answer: 4.2 angstrom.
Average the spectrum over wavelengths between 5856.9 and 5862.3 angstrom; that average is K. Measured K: 45.9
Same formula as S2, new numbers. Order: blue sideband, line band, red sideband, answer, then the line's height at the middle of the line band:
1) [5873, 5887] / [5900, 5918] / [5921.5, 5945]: 1.56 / 48.7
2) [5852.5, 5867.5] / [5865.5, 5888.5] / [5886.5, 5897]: -3.30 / 40.3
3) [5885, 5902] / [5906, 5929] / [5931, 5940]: -1.02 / 44.9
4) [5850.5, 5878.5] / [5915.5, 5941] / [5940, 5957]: -0.10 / 48.7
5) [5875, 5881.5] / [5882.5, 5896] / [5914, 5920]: 2.87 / 47.8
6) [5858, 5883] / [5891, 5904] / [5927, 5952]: 2.18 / 47.7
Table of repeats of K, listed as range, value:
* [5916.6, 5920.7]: 46.1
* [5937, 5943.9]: 50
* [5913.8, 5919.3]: 41.9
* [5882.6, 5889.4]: 40.7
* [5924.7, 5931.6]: 45.2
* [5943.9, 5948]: 50.1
